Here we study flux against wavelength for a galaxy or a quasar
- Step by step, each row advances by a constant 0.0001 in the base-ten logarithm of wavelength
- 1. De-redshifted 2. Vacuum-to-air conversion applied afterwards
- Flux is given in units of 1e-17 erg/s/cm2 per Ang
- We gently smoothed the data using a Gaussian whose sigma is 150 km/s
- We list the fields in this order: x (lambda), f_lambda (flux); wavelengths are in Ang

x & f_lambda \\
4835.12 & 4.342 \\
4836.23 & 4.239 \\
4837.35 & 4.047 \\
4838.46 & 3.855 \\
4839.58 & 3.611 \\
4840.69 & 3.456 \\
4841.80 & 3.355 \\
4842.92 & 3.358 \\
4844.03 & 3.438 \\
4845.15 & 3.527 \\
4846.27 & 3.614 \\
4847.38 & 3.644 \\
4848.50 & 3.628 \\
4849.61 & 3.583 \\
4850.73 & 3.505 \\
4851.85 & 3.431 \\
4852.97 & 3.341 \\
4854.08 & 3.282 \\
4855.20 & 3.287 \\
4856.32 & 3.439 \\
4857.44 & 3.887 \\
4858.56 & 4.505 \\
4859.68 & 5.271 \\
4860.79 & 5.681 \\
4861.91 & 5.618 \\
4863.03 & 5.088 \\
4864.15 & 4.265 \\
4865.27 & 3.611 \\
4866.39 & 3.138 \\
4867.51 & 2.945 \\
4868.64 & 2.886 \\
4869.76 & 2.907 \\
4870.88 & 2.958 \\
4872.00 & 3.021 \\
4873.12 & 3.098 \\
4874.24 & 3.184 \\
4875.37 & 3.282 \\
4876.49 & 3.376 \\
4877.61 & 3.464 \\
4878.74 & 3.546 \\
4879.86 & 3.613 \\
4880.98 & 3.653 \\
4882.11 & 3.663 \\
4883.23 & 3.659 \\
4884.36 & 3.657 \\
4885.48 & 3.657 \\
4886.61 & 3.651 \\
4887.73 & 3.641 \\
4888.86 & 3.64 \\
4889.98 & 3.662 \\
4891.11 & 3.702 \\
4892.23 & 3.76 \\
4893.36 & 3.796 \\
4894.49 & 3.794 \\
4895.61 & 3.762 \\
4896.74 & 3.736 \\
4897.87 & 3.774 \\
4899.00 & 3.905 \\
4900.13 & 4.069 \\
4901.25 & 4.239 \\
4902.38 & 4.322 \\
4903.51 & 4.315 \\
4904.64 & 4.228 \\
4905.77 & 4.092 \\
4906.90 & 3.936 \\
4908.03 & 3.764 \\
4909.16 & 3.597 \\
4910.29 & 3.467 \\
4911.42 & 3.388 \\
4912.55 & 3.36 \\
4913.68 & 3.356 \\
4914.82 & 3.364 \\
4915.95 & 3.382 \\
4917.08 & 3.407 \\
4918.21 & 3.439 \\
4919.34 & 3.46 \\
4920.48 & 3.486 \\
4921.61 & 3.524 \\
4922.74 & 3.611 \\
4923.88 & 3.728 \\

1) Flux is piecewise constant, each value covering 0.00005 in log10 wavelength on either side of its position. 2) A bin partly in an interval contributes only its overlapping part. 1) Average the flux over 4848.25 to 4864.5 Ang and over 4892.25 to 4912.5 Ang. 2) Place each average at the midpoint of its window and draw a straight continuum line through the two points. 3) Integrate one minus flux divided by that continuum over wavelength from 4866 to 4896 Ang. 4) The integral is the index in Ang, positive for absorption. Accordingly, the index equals 4.1 Ang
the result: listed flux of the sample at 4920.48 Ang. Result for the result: 3.486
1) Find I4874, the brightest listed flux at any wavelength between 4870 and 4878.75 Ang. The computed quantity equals 3.546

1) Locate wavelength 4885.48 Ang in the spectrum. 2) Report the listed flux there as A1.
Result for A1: 3.657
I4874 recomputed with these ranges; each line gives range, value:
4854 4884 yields 5.681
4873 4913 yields 4.322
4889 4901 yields 4.069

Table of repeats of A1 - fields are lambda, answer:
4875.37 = 3.282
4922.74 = 3.611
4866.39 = 3.138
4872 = 3.021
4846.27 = 3.614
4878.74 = 3.546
